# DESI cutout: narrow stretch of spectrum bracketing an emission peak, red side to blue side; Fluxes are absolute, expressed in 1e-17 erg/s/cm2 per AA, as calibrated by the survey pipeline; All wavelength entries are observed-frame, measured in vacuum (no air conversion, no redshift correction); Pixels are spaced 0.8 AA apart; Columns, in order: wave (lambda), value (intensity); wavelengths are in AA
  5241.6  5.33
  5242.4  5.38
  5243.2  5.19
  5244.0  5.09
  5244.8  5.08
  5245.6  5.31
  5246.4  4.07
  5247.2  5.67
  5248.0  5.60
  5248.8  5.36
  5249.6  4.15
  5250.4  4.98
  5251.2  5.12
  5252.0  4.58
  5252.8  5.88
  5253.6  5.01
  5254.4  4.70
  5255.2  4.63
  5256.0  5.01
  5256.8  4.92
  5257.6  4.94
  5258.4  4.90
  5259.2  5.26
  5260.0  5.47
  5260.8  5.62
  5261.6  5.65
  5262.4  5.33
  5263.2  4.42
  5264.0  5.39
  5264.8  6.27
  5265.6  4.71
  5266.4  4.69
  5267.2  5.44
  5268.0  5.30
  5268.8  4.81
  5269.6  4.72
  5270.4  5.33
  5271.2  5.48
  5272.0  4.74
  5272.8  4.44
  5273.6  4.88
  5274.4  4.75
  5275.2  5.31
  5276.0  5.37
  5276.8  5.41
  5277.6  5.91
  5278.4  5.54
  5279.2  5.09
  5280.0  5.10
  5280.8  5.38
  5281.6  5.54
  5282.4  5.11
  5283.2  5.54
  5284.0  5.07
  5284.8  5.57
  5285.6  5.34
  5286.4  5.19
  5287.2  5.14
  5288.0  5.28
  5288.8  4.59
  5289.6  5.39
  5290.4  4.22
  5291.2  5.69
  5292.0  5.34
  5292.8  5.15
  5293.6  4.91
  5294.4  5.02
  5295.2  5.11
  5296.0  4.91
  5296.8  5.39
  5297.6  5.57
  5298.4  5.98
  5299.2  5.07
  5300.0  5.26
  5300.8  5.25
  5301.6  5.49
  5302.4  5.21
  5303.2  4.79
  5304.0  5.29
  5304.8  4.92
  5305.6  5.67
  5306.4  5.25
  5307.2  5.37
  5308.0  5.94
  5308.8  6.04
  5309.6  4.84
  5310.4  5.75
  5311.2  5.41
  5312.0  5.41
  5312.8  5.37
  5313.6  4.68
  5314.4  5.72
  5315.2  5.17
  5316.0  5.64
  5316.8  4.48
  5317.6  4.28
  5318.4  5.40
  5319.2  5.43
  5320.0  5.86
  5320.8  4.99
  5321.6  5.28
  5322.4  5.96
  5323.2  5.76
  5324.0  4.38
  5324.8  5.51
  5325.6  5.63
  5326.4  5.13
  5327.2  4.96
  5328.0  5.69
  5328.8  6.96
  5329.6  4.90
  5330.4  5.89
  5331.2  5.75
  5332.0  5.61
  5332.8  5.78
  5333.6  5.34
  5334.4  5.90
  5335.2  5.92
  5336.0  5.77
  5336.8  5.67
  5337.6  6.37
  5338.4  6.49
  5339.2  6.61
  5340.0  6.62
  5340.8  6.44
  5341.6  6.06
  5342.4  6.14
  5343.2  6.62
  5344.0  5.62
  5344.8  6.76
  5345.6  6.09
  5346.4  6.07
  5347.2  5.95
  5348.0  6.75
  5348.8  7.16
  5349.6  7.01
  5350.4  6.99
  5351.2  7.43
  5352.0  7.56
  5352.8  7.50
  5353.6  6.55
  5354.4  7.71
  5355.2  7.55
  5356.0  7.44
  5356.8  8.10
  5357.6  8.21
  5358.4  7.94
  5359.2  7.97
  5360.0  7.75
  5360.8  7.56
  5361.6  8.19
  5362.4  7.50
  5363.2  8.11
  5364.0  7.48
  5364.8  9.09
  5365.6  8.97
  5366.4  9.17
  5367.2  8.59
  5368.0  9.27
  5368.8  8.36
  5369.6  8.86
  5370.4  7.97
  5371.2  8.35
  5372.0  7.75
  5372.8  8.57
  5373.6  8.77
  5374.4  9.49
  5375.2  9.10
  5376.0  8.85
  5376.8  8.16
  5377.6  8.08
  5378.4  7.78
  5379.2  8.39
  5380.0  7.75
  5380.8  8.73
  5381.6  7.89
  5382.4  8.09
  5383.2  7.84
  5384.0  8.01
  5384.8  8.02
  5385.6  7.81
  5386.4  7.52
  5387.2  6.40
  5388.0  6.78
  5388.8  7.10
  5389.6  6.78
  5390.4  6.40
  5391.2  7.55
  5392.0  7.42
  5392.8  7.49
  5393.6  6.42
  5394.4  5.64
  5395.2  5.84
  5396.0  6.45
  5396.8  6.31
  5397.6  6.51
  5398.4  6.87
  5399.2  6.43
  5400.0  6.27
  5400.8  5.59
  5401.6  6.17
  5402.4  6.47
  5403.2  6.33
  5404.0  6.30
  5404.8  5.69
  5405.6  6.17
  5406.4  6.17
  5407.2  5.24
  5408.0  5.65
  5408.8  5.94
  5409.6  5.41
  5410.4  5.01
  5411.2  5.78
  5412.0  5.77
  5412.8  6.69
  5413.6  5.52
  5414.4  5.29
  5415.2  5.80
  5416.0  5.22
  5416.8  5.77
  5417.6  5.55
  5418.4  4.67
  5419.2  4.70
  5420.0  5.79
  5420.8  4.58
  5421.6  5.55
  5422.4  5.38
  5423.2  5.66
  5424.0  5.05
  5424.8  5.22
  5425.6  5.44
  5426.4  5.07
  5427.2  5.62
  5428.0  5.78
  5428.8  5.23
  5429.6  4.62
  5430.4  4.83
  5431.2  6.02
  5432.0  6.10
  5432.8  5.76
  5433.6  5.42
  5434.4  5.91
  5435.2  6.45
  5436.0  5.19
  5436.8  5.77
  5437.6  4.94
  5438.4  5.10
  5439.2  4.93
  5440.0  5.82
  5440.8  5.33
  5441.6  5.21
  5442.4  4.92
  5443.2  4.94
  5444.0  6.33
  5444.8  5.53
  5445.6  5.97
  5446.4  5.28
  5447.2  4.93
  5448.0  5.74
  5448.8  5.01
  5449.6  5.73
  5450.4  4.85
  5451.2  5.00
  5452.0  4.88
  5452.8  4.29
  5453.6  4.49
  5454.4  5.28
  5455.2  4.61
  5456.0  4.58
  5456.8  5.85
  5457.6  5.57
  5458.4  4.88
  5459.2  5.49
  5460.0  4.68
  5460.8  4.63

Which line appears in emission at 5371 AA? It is Mg II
